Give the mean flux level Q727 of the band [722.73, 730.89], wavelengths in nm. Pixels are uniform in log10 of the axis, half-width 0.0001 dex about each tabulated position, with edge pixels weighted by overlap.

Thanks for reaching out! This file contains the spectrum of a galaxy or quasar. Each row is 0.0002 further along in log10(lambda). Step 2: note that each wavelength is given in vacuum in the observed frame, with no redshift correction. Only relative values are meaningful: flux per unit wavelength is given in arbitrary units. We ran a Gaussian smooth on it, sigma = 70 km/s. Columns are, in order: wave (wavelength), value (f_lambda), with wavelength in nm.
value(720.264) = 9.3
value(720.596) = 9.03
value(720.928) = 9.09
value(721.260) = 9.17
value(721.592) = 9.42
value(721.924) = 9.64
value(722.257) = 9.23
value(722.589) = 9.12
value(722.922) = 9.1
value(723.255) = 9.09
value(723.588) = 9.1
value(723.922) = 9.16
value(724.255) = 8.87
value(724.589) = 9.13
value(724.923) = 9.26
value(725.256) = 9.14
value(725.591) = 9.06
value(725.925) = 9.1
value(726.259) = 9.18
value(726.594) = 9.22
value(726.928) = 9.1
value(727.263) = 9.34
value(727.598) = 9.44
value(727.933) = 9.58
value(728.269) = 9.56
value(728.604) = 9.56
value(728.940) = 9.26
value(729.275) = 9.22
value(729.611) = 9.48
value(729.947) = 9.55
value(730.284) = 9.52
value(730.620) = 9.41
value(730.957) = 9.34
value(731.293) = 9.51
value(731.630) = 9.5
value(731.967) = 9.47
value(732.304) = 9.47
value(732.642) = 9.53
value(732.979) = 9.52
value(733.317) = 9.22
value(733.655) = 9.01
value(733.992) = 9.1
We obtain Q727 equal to 9.27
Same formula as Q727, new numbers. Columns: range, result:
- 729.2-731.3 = 9.44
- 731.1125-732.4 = 9.49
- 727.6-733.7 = 9.44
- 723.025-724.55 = 9.06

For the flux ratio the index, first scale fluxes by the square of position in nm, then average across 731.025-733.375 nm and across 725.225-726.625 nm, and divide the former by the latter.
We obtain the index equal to 1.06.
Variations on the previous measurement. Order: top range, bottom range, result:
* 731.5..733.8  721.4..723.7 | 1.04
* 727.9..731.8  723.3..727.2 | 1.05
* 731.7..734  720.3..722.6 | 1.04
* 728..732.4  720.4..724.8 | 1.05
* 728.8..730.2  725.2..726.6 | 1.04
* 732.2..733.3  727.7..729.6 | 1.01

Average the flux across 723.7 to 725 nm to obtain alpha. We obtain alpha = 9.09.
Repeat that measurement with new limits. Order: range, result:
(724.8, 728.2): 9.25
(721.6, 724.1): 9.22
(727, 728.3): 9.44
